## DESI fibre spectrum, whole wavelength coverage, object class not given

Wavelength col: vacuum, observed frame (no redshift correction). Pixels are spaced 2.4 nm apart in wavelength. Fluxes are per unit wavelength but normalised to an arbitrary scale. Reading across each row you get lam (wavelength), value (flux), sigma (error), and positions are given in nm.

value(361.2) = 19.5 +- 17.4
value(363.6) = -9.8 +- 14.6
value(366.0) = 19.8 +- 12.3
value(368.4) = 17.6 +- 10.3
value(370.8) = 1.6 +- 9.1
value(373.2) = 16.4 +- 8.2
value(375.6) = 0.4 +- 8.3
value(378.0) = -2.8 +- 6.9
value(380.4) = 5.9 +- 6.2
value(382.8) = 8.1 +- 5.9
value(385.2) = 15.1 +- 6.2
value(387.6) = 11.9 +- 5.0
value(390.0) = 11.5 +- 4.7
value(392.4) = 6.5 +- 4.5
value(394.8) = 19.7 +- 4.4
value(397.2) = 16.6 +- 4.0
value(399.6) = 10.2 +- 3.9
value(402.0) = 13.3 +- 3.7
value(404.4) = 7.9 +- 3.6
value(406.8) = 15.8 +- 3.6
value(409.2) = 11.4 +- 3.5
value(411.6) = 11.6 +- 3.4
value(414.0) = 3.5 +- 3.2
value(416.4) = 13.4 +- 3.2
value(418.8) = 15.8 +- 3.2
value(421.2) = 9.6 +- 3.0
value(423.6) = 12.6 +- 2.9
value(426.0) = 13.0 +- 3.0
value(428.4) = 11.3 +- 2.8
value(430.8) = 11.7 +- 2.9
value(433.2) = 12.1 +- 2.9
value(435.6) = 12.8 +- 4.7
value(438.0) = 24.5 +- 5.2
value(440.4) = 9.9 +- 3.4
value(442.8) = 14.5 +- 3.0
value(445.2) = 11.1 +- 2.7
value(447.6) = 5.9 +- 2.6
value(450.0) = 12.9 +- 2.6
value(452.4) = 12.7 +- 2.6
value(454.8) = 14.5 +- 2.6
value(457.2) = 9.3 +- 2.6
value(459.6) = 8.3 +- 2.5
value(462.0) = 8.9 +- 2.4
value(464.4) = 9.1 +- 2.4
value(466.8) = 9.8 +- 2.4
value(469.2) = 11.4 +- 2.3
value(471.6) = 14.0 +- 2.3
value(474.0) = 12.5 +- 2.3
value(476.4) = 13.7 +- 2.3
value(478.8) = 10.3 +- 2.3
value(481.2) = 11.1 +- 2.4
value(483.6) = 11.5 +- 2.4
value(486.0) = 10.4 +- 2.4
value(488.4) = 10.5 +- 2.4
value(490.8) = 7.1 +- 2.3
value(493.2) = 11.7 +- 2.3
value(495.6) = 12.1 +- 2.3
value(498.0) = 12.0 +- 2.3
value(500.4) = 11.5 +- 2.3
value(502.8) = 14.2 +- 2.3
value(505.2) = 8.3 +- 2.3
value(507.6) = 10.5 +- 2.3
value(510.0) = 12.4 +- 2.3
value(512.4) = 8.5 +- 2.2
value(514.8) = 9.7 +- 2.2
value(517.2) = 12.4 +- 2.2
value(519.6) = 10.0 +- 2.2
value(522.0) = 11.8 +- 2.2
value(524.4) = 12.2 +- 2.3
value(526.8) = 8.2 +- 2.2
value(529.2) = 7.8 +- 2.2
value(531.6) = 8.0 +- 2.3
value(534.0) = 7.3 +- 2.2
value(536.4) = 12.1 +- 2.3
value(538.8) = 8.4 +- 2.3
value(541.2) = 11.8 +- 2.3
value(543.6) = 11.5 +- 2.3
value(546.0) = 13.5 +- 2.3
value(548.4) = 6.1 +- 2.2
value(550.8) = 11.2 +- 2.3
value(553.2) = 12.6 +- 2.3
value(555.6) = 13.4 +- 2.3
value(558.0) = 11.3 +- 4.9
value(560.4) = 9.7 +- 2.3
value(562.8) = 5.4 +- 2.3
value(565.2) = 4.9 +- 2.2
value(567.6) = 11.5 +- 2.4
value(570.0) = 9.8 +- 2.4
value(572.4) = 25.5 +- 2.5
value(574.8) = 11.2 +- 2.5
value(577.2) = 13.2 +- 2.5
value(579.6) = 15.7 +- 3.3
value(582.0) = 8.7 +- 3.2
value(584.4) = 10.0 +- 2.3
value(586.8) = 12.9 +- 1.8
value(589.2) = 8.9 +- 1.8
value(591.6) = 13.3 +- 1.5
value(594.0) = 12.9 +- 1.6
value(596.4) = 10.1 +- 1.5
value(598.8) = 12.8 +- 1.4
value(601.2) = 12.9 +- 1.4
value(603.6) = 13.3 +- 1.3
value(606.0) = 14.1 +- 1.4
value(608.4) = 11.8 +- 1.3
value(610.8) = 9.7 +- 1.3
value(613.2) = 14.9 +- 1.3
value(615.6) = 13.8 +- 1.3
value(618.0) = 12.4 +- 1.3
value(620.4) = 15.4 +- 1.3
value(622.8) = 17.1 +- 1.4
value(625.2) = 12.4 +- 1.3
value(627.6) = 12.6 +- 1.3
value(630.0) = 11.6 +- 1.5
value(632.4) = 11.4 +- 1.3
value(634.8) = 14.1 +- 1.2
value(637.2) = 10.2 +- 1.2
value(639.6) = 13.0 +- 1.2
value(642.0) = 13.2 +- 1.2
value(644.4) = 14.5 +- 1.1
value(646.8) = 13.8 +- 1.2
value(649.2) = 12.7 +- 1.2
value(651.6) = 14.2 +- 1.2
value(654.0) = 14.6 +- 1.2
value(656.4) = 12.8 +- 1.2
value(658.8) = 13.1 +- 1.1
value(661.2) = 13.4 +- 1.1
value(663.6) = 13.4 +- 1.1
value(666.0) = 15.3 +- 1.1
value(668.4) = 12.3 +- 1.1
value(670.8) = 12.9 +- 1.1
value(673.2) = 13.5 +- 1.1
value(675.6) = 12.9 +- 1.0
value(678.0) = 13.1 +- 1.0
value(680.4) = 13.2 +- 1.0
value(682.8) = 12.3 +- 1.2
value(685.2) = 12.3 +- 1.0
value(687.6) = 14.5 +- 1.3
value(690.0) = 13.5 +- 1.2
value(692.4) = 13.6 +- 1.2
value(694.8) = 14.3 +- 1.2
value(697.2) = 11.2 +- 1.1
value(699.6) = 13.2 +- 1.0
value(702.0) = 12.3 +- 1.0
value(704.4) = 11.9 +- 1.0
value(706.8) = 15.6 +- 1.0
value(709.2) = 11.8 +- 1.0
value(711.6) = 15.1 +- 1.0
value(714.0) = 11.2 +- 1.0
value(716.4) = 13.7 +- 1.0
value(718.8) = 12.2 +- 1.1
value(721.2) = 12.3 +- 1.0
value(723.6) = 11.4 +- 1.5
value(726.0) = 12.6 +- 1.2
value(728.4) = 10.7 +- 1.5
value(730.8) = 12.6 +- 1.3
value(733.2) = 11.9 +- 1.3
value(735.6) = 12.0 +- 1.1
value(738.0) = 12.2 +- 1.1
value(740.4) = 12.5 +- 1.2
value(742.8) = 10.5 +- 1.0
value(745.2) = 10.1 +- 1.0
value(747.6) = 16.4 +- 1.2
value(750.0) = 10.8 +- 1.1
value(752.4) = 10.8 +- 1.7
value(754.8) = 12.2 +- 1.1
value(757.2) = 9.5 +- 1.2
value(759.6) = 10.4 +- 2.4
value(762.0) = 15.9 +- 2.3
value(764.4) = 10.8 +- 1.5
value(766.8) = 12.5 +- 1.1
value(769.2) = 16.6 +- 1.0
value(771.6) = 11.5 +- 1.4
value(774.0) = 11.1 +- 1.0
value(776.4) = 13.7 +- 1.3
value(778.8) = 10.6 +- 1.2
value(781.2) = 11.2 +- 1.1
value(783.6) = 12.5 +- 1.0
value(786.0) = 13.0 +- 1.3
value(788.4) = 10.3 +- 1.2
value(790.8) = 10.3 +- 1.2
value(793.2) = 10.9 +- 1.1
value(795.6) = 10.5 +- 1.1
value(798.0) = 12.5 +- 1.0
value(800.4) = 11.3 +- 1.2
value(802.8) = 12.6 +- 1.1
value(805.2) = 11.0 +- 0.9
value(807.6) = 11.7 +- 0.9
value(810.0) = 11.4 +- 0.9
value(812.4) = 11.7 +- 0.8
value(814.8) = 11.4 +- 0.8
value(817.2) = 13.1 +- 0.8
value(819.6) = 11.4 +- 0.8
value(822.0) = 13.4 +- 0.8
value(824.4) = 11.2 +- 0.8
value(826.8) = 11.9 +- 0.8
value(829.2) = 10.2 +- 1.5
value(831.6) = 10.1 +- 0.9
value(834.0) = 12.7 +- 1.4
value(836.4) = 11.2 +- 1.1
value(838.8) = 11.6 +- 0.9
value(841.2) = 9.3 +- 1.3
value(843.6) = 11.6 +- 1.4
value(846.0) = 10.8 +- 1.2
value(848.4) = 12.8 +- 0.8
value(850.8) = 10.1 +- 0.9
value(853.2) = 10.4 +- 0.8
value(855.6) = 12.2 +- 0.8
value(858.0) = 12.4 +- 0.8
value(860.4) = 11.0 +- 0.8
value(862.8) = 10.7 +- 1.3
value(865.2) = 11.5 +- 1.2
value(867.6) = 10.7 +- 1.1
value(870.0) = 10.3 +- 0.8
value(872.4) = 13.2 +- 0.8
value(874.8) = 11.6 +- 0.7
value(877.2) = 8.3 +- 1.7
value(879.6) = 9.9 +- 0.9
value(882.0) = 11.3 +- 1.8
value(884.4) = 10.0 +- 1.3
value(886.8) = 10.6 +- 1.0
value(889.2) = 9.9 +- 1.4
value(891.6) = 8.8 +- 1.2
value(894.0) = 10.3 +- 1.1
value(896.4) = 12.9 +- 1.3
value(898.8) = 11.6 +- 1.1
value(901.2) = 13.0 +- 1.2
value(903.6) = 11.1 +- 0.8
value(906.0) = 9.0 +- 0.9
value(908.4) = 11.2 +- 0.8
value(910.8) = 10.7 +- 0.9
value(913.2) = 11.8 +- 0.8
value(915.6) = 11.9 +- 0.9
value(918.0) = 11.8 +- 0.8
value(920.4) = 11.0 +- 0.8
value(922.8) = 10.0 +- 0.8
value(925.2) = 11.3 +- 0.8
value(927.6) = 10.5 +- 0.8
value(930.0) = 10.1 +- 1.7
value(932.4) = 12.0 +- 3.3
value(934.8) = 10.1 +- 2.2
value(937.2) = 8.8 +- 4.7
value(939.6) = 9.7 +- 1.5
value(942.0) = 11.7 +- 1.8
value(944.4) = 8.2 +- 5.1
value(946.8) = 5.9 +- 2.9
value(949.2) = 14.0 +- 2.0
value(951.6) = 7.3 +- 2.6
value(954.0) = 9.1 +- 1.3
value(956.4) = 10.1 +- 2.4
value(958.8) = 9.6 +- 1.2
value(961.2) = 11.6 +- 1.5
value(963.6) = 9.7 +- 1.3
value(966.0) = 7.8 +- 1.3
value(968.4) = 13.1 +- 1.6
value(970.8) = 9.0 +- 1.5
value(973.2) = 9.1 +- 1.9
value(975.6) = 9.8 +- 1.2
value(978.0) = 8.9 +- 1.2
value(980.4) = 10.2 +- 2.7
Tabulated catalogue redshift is 0.536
